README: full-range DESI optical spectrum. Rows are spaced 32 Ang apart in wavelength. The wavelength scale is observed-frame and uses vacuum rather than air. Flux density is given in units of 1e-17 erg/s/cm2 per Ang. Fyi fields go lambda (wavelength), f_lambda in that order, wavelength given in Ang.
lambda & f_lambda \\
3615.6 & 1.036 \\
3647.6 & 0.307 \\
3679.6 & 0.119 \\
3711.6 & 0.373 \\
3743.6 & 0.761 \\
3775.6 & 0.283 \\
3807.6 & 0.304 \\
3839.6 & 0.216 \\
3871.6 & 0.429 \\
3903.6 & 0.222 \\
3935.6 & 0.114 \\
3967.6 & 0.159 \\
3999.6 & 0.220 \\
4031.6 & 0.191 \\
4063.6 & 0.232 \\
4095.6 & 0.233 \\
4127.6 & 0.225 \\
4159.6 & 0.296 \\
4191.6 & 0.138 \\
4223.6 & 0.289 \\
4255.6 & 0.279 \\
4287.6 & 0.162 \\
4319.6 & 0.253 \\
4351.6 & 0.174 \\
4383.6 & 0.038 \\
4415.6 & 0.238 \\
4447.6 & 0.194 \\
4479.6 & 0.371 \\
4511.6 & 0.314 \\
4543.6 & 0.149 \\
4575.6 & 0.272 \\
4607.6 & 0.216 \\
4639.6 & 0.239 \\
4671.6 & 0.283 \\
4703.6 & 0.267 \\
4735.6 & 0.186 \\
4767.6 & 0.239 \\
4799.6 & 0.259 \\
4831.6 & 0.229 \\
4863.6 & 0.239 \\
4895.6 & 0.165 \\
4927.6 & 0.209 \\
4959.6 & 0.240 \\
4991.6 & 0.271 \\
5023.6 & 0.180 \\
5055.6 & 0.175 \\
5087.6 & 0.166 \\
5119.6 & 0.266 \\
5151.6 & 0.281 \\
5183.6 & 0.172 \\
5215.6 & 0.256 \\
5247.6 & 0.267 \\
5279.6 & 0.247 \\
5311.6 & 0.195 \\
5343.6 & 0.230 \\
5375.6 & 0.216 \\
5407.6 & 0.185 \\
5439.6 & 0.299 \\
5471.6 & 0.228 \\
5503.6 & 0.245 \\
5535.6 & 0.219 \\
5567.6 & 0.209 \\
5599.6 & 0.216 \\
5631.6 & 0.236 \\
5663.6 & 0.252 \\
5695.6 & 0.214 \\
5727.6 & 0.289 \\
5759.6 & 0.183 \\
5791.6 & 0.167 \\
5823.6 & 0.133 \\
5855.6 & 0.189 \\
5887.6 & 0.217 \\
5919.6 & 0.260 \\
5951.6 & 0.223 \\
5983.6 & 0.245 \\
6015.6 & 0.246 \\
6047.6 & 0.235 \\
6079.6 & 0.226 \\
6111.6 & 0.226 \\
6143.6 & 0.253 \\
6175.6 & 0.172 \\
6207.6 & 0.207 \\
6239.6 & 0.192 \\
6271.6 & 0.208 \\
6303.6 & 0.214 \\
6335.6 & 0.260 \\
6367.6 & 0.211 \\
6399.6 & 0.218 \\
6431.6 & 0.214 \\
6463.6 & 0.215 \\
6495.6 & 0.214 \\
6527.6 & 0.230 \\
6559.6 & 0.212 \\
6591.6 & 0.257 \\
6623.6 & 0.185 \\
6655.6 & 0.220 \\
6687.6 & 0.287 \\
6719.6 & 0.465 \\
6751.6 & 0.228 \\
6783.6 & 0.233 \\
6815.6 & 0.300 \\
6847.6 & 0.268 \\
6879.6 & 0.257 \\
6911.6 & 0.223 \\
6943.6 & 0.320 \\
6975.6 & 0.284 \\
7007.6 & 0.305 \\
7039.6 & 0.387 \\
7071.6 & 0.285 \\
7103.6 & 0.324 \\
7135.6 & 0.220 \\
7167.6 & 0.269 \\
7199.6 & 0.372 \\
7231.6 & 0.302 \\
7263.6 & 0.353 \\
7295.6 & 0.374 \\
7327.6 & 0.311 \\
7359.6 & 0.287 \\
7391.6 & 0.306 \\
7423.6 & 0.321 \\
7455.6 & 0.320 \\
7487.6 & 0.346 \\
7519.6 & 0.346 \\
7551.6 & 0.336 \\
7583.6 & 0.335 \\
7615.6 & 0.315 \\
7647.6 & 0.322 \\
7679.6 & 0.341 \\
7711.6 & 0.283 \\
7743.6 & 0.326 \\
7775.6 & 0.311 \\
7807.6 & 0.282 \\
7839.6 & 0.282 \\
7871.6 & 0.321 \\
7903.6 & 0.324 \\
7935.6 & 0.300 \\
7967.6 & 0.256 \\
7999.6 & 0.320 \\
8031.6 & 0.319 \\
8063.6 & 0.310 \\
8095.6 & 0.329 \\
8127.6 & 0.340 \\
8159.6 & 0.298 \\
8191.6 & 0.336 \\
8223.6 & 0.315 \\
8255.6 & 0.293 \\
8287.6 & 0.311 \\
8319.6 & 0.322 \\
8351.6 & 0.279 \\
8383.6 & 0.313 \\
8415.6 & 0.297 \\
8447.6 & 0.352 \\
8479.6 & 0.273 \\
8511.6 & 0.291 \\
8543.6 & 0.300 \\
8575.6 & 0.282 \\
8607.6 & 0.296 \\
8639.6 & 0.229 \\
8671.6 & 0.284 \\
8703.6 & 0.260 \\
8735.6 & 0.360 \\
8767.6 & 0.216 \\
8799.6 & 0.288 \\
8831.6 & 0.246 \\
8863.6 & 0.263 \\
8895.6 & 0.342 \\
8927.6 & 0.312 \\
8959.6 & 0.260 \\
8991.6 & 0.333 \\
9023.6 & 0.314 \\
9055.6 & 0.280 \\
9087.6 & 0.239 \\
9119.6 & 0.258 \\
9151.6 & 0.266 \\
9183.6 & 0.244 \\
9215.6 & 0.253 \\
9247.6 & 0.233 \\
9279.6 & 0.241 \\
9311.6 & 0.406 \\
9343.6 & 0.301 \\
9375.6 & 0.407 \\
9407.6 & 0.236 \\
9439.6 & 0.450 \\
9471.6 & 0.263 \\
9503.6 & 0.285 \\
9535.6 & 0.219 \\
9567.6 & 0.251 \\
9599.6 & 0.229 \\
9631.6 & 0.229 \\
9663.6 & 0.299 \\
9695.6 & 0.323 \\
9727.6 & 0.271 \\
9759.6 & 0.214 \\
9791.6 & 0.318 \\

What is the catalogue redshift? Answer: 0.80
